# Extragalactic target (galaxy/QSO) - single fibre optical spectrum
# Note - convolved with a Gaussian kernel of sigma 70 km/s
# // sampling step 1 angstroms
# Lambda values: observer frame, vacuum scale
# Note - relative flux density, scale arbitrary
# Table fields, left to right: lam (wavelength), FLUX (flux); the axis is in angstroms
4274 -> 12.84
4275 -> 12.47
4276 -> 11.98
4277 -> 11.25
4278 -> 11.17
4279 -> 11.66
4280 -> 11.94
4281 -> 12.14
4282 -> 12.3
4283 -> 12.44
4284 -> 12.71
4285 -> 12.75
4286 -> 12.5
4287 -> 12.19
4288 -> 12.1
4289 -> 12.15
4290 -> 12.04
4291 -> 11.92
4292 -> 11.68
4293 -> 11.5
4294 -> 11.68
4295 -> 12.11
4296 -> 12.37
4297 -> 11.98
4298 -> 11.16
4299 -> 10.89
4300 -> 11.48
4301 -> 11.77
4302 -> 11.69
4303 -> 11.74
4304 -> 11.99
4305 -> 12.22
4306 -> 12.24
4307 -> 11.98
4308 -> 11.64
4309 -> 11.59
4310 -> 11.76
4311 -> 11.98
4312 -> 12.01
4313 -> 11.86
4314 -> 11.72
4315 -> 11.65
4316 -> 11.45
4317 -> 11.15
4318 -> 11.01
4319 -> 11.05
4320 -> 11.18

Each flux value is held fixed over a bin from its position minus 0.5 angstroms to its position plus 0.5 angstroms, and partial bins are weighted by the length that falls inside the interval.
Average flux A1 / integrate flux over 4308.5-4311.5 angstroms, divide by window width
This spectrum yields 11.8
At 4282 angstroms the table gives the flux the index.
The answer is 12.3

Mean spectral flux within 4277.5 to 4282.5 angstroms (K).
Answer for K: 11.8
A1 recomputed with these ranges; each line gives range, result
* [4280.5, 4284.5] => 12.4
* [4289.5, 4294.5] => 11.8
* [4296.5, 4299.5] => 11.3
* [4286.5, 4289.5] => 12.1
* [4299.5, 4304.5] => 11.7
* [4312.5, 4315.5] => 11.7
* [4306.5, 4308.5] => 11.8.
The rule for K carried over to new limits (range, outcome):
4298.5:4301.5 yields 11.4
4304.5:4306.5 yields 12.2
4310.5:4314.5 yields 11.9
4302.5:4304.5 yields 11.9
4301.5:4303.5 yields 11.7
